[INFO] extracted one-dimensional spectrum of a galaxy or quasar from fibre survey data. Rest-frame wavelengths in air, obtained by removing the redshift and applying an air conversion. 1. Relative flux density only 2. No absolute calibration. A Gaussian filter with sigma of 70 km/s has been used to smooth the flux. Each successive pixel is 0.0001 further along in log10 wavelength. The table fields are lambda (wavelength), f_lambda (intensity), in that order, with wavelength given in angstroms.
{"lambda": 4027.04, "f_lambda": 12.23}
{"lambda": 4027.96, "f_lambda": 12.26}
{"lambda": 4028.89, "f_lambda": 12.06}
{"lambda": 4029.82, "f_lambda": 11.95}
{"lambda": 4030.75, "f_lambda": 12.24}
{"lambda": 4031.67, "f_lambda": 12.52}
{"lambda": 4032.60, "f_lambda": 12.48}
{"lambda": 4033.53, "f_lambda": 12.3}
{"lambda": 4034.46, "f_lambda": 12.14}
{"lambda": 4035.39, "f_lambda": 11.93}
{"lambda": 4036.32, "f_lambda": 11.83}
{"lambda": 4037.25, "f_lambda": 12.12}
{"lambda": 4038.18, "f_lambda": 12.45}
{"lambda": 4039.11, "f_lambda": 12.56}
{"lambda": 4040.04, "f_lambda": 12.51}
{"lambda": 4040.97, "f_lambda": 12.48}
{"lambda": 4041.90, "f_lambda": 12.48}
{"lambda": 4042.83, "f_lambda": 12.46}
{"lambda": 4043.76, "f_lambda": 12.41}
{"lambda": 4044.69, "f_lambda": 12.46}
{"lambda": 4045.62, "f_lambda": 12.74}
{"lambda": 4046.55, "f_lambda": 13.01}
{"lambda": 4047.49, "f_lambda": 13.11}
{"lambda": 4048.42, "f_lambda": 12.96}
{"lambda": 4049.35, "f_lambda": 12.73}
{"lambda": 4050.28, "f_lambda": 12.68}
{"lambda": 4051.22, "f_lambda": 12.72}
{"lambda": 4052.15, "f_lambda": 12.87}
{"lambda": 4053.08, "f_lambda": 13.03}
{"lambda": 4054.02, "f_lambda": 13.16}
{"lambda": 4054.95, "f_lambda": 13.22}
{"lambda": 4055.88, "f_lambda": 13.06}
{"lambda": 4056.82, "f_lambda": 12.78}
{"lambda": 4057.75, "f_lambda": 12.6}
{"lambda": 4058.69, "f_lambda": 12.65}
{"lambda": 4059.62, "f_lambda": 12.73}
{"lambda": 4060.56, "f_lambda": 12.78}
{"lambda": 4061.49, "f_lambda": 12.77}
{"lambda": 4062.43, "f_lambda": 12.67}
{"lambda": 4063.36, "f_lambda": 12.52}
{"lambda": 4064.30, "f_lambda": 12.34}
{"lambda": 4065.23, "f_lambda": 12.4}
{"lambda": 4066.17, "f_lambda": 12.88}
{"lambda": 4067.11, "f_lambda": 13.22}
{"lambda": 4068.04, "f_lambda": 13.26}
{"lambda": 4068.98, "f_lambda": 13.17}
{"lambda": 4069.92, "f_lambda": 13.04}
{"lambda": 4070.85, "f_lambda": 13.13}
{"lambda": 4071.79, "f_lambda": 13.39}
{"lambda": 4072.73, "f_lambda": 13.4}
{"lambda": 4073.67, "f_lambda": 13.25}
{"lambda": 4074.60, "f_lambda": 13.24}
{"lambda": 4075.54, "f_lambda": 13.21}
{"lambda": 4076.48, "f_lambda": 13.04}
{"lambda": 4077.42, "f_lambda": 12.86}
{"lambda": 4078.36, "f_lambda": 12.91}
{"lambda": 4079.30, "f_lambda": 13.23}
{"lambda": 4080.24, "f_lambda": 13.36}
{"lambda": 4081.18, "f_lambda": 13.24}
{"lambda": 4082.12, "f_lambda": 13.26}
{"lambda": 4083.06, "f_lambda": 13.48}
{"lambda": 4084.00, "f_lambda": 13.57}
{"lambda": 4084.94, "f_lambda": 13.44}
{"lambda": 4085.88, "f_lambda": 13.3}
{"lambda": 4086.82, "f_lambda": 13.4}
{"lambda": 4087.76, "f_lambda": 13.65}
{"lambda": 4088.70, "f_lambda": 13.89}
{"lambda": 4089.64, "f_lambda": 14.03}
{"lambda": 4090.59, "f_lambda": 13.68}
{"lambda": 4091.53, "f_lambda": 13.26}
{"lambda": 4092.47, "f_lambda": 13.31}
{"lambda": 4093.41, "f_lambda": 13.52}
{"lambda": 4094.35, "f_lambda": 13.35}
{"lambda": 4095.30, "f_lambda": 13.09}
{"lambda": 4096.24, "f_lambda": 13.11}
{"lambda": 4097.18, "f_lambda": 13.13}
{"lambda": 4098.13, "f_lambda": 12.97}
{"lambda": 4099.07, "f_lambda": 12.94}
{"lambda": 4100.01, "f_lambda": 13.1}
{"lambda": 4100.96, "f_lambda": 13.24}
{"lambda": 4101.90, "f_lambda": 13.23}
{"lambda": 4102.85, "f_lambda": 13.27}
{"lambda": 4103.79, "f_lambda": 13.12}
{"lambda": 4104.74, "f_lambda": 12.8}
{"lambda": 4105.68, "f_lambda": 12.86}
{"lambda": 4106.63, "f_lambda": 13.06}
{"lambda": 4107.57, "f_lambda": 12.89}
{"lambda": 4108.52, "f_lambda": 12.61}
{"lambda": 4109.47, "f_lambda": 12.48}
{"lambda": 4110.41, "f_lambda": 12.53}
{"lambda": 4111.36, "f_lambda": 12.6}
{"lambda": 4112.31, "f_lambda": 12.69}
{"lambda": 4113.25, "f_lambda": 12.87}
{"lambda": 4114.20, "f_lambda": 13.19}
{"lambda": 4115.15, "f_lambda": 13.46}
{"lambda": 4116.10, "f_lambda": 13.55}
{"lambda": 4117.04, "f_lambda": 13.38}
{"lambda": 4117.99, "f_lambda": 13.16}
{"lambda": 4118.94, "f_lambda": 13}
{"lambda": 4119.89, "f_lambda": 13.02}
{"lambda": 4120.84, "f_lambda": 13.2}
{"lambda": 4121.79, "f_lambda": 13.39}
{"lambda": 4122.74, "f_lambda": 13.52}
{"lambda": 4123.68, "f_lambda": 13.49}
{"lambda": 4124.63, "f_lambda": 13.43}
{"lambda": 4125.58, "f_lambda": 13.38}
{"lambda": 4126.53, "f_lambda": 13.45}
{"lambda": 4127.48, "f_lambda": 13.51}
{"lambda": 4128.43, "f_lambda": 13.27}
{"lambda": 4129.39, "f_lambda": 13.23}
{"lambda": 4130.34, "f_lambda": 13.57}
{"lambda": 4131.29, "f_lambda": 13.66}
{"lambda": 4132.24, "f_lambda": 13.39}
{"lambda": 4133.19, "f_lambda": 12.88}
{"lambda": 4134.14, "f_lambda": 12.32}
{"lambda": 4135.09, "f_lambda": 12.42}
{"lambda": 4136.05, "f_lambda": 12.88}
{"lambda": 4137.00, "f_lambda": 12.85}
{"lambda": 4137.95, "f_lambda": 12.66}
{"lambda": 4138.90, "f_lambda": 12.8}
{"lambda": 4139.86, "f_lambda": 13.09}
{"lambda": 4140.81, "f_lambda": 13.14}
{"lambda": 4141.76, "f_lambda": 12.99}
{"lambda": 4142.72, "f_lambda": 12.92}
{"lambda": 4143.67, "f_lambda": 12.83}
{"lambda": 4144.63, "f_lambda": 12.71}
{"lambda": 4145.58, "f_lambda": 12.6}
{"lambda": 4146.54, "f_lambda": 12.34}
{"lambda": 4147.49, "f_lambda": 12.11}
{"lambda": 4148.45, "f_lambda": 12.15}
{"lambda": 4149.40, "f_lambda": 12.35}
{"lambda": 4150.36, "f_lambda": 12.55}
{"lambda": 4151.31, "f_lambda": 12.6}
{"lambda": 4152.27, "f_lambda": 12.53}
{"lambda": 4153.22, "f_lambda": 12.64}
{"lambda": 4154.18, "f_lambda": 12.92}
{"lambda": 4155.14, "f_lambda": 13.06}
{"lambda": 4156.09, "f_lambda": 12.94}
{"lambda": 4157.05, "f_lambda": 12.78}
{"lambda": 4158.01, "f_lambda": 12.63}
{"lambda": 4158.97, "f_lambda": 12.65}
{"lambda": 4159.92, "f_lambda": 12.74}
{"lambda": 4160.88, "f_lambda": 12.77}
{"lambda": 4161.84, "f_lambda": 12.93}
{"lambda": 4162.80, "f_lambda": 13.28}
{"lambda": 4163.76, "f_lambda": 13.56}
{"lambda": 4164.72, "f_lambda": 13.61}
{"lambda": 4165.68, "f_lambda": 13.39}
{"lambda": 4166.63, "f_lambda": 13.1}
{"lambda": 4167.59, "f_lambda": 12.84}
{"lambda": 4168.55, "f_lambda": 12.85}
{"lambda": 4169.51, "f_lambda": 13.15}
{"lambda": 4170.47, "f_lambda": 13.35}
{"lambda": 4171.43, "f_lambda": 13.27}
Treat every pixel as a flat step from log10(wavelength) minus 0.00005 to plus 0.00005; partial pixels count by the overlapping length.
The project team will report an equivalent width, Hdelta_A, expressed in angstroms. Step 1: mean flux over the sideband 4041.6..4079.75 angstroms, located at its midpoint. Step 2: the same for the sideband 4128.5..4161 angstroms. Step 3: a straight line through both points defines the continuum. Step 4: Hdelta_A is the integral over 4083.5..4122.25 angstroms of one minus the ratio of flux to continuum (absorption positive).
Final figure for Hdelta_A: -1.0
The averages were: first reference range 12.9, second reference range 12.8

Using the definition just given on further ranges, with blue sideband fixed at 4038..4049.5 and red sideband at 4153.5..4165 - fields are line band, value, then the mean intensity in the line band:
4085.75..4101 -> -0.7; 13.4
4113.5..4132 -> -0.7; 13.4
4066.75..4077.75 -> -0.4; 13.2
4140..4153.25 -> 0.3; 12.6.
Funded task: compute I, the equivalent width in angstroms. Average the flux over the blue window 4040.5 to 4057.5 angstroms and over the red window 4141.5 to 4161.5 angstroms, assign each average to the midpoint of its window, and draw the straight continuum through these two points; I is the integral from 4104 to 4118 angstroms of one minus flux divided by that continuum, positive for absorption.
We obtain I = -0.3 angstroms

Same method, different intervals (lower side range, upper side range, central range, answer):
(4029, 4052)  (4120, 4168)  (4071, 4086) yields -0.7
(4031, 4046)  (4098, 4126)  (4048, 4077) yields -0.8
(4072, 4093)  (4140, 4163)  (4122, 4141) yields -0.4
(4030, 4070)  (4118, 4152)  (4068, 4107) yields -1.4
